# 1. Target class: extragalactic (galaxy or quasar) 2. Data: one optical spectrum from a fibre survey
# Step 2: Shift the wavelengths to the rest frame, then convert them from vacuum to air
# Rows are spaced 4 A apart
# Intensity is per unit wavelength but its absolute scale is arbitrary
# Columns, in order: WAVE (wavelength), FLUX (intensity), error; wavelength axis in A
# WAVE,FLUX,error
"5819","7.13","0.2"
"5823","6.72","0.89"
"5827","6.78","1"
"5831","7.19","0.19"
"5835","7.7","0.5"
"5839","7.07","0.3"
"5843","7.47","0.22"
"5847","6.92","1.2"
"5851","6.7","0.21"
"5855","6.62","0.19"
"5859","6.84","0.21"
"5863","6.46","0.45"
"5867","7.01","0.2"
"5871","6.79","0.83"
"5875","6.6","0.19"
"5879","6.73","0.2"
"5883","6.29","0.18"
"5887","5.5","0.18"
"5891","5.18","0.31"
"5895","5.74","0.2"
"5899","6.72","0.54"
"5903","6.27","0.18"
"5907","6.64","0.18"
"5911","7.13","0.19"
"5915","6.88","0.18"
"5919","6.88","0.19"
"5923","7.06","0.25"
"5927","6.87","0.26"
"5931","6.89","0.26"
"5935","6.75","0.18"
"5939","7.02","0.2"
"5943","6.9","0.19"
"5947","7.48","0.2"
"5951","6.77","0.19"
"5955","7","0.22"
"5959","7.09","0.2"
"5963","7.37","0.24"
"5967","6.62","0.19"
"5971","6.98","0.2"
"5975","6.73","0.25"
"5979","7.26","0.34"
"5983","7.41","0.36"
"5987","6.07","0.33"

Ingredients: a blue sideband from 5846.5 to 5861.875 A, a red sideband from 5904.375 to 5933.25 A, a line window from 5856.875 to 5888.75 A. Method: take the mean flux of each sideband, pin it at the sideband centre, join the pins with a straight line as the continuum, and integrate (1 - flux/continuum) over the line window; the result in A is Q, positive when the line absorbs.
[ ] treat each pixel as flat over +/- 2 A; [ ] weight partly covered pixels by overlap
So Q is 1.2 A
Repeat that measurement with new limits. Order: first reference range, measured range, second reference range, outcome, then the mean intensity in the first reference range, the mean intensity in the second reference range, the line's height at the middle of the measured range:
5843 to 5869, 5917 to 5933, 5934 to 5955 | 0.1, 6.81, 7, 6.96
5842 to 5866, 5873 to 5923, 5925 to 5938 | 3.1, 6.82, 6.85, 6.84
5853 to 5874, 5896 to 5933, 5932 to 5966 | 0.7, 6.74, 7.03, 6.91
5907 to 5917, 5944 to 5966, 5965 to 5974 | -0.9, 6.93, 6.79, 6.83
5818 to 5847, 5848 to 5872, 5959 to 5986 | 1.3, 7.14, 7.03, 7.11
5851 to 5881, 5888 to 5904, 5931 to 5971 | 2.1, 6.72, 6.99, 6.82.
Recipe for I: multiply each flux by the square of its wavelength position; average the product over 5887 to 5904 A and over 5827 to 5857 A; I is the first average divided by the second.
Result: 0.85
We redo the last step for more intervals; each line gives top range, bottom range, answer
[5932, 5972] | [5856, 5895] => 1.13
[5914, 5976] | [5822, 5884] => 1.04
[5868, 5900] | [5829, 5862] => 0.89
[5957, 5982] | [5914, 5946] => 1.03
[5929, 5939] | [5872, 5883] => 1.06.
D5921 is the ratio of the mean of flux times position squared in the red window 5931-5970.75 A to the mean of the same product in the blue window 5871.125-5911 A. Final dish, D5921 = 1.1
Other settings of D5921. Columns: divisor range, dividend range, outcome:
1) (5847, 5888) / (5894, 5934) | 1.04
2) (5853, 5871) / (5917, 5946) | 1.05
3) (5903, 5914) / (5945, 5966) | 1.07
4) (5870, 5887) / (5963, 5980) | 1.11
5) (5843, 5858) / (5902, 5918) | 1.01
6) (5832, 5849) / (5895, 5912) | 0.92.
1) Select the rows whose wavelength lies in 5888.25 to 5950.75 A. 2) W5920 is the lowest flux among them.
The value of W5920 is 5.18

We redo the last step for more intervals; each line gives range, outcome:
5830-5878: 6.46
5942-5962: 6.77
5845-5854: 6.7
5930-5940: 6.75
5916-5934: 6.87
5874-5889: 5.5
